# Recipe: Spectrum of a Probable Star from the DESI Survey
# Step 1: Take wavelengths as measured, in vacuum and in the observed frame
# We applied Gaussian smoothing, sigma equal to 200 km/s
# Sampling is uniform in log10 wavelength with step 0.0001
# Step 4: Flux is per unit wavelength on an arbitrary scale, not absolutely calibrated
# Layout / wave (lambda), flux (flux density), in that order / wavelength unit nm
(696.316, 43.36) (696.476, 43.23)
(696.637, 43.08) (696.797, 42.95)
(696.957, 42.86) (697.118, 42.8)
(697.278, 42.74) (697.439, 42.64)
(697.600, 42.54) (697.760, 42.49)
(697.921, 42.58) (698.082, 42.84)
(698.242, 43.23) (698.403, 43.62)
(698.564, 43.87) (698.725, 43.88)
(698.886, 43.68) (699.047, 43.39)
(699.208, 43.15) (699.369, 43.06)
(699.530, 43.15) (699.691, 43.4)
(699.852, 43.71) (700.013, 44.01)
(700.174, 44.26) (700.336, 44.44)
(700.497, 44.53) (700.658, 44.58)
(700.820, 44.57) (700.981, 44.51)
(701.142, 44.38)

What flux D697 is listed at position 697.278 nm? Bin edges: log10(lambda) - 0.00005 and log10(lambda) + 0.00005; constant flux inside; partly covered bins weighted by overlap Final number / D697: 42.74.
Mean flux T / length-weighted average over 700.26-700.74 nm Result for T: 44.5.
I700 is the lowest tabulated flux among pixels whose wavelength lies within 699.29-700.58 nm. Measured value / 43.06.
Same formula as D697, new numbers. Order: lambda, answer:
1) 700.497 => 44.53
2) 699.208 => 43.15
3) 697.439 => 42.64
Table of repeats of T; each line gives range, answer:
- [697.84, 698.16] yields 42.6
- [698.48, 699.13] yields 43.7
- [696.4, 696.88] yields 43.1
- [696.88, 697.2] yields 42.8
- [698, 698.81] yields 43.5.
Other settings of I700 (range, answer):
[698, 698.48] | 42.84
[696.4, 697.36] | 42.74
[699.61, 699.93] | 43.4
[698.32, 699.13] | 43.39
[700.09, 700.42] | 44.26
